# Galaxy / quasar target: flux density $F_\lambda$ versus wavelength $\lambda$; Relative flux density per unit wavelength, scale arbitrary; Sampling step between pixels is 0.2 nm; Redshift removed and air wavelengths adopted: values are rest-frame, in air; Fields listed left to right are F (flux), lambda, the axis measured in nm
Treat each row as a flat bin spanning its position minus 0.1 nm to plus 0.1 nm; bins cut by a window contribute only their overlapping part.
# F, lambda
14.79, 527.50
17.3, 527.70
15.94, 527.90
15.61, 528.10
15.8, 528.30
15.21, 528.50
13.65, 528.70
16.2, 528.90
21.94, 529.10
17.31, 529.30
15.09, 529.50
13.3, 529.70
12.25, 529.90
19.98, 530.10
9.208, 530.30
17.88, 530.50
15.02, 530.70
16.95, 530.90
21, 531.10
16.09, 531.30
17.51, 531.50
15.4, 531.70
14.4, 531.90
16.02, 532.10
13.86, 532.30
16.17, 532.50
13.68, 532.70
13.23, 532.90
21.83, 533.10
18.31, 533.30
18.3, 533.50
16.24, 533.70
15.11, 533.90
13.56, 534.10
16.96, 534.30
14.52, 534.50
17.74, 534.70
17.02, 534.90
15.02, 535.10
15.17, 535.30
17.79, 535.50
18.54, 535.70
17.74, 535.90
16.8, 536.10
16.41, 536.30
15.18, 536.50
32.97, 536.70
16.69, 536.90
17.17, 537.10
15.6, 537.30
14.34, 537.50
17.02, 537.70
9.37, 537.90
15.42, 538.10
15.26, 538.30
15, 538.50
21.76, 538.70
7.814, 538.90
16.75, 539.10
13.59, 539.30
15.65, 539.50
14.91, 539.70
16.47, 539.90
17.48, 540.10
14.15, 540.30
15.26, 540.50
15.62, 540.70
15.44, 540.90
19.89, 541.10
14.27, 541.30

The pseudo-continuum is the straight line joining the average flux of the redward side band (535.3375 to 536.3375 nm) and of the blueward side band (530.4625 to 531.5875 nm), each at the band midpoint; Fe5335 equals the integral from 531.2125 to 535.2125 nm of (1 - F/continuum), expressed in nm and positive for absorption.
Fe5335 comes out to 0.31 nm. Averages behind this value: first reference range 17.4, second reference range 17.4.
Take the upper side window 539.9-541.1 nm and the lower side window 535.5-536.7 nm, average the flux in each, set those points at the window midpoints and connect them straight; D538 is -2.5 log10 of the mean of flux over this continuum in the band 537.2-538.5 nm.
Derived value 0.196 mag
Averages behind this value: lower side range 18.3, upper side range 16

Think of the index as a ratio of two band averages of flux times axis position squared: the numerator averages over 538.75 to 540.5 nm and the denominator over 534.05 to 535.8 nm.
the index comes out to 0.92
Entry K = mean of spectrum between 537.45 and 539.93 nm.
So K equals 14.8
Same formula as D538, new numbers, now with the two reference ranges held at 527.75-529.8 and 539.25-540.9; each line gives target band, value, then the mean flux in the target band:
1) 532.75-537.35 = -0.104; 17.3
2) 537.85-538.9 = 0.043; 14.9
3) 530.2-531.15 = 0.013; 15.7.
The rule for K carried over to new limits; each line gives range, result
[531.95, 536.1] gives 16.3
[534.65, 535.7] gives 16.7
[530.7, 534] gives 16.5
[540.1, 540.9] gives 15.4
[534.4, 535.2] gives 16.1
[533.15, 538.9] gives 16.7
